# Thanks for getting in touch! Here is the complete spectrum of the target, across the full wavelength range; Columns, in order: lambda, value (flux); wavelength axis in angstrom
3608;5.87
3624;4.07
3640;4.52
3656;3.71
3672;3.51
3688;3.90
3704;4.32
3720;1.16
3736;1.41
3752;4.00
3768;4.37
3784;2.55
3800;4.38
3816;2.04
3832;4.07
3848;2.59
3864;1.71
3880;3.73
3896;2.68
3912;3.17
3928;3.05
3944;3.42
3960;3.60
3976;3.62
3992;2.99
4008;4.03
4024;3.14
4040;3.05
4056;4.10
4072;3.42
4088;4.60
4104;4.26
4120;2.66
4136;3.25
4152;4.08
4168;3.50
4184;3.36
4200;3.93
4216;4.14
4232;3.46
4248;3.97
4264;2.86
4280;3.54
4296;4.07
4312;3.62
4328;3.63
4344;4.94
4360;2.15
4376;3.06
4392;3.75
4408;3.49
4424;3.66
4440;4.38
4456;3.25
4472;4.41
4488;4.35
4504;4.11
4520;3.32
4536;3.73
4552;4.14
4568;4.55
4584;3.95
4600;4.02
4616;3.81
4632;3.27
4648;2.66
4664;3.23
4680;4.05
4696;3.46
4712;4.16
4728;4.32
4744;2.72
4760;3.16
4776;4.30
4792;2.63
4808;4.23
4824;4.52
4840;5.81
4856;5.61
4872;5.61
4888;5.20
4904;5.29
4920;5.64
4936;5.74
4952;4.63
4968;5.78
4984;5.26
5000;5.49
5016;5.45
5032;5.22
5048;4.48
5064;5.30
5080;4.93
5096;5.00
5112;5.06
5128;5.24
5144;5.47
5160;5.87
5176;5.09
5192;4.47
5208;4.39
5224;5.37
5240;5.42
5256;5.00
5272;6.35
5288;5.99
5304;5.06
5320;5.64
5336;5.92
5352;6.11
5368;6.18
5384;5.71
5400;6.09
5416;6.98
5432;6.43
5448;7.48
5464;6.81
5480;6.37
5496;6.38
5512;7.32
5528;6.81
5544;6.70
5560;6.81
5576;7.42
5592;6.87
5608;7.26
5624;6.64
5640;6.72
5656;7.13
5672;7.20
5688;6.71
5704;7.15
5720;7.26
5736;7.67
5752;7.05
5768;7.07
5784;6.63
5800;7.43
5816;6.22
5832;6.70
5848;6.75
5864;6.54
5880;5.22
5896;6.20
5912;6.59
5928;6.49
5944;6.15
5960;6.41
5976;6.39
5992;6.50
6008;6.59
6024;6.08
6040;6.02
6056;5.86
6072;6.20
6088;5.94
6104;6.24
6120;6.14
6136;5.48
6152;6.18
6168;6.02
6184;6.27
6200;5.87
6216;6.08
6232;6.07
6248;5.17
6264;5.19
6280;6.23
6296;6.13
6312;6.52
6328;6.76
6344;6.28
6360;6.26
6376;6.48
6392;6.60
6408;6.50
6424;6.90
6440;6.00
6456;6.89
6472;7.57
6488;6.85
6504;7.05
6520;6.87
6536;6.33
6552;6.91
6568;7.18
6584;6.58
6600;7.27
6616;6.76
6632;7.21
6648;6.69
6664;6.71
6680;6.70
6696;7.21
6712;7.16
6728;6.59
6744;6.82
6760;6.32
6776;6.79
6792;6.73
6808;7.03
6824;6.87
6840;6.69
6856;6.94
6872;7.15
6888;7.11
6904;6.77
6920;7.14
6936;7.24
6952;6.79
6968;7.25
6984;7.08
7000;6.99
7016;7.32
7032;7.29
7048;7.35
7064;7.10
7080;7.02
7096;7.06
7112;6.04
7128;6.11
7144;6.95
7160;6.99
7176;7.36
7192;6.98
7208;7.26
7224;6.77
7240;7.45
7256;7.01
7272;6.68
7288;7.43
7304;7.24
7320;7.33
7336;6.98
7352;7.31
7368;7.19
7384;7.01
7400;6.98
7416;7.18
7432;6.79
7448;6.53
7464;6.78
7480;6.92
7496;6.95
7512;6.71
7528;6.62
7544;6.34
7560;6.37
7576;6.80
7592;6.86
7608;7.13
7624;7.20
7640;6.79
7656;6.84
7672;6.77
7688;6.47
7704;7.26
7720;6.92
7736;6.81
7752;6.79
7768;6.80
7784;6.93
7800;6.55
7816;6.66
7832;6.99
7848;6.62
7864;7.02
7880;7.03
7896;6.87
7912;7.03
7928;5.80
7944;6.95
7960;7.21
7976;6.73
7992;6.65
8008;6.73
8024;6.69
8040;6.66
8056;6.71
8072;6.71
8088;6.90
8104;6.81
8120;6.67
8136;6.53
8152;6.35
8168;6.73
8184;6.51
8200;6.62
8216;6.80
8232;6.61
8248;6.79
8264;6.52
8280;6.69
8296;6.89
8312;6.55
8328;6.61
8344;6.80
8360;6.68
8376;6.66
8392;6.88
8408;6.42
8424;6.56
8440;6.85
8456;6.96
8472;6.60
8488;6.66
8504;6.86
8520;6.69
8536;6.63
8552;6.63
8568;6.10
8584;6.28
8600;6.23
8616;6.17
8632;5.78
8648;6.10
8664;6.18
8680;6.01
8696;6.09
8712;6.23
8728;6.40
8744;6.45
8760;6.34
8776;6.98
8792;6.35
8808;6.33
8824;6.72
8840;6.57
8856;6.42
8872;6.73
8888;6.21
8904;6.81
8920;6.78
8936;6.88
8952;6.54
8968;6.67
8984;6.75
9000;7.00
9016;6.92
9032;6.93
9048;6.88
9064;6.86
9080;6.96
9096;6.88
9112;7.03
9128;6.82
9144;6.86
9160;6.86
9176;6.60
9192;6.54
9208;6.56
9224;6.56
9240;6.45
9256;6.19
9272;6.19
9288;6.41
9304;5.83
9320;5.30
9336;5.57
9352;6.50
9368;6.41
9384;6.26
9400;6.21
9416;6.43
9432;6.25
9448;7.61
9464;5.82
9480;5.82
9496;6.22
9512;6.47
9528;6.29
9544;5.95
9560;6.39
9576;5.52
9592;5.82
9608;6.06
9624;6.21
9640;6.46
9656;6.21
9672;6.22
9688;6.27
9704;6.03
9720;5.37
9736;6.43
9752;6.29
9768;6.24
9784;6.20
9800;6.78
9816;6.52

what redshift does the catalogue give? 0.208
